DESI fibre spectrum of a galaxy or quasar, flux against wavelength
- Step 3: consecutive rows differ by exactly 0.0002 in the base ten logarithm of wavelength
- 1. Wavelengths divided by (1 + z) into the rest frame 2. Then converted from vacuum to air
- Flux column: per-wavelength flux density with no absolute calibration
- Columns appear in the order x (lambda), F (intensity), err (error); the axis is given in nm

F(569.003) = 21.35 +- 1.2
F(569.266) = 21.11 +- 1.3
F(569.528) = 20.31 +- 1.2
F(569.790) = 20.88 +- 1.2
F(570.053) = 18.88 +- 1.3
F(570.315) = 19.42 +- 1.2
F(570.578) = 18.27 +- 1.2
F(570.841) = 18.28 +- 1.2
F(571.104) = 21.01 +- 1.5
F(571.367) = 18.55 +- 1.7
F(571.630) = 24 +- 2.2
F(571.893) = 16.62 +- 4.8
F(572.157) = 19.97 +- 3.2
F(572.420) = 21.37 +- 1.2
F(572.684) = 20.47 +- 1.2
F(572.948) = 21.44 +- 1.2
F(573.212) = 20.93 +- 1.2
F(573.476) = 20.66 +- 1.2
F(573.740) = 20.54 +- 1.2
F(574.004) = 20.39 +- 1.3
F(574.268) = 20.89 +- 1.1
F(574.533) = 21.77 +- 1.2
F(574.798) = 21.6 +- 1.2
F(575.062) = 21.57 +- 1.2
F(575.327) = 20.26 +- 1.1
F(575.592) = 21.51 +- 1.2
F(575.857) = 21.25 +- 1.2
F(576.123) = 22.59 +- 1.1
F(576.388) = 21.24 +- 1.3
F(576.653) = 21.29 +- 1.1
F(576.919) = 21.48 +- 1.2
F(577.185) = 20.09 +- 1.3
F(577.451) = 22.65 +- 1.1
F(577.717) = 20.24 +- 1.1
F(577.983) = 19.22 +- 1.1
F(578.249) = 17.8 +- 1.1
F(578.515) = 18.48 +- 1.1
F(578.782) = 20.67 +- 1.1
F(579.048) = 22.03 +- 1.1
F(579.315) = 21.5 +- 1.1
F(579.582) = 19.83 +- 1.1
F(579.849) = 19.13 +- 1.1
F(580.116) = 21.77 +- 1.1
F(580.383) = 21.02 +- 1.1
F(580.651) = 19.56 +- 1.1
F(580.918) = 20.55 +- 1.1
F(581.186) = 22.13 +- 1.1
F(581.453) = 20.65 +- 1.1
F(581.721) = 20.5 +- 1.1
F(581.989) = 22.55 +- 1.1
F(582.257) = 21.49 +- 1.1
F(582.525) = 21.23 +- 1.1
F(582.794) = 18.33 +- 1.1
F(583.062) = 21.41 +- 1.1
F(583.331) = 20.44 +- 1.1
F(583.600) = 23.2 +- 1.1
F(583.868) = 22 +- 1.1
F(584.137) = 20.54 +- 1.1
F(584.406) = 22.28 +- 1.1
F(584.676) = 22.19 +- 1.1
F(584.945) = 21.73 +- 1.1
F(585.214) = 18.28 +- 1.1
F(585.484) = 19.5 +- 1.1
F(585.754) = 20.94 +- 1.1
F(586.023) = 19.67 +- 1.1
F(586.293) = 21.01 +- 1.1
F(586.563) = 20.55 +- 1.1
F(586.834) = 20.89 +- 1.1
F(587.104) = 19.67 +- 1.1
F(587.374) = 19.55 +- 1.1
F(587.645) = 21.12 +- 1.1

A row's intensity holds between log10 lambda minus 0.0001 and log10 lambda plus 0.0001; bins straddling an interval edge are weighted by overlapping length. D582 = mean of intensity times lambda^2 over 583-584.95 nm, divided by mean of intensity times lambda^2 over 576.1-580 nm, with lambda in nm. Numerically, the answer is 1.1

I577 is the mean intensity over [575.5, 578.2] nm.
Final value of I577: 21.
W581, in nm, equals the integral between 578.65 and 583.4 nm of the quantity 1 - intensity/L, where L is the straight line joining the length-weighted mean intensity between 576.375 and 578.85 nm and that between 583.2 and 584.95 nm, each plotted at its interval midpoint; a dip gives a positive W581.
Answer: 0.05 nm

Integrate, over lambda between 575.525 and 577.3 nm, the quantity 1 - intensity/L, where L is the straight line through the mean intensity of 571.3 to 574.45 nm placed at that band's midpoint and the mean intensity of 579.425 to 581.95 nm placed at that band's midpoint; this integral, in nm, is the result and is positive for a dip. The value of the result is -0.07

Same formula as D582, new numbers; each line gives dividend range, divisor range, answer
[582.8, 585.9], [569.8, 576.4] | 1.06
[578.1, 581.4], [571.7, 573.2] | 1.03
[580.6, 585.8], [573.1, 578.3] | 1.03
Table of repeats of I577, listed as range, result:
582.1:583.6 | 20.8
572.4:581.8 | 20.8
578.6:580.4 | 20.8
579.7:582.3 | 20.9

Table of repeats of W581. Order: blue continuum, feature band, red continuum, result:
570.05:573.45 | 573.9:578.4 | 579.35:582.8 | -0.12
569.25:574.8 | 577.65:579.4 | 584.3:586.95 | 0.05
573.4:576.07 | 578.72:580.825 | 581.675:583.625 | 0.04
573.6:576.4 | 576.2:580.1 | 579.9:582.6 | 0.13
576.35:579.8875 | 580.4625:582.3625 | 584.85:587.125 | -0.07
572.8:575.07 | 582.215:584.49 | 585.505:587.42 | -0.08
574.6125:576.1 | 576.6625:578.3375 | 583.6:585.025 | 0.09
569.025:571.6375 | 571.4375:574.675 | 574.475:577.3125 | -0.02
